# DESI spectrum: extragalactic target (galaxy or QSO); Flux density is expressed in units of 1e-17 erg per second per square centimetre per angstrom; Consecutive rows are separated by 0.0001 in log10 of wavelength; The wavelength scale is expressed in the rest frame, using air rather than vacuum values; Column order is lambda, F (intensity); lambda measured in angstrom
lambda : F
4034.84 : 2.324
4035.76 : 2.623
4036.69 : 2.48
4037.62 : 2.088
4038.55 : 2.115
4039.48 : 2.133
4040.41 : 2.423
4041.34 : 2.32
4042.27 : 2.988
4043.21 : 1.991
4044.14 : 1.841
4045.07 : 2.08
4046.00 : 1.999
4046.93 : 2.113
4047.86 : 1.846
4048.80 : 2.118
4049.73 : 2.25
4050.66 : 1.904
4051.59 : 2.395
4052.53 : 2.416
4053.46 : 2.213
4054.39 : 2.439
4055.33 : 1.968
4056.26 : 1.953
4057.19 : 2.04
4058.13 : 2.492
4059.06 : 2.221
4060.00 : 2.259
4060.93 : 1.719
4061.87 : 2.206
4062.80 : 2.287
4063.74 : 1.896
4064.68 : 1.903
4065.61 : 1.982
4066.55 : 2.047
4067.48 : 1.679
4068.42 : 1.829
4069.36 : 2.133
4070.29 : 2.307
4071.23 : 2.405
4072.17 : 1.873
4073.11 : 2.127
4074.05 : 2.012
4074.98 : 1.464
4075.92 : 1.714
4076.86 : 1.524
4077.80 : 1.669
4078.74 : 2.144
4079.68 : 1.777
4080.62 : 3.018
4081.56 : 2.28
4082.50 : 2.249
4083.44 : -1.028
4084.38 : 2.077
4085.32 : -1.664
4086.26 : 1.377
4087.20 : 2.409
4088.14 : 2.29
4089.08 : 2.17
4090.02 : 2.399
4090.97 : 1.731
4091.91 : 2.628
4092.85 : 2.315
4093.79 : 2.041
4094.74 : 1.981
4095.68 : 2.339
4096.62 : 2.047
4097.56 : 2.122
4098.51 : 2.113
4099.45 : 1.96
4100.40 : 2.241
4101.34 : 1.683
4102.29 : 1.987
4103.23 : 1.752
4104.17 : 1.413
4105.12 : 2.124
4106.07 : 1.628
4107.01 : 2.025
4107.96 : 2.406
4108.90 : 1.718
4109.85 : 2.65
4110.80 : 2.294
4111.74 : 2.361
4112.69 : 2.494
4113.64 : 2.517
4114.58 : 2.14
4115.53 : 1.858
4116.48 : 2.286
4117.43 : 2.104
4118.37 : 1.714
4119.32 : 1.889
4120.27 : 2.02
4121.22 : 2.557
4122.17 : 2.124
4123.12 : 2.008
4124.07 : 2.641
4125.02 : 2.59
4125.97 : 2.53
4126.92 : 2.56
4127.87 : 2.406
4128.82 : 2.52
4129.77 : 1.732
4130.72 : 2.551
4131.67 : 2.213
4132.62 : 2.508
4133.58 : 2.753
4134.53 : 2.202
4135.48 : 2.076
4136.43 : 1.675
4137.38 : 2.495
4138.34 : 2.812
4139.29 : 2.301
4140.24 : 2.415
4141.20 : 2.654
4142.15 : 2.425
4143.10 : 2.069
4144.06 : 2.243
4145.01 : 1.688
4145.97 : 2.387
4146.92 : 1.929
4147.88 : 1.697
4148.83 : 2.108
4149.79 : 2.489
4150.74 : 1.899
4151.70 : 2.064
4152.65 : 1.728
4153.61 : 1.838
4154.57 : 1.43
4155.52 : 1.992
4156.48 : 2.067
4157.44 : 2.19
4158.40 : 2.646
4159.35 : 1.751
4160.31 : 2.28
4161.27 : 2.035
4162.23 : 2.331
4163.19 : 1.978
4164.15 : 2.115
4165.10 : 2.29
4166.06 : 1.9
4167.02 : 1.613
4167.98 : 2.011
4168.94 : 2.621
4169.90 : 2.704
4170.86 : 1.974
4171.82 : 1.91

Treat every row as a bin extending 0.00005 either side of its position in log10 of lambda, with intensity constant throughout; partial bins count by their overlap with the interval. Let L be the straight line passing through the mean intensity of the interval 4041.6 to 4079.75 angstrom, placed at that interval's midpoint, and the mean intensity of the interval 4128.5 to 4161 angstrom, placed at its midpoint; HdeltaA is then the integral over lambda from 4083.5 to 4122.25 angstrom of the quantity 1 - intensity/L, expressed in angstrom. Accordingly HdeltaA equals 2.57 angstrom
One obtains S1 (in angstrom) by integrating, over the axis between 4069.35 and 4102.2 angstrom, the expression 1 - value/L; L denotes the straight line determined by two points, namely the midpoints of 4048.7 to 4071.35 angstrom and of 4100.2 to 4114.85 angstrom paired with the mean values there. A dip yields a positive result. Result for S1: 3.44 angstrom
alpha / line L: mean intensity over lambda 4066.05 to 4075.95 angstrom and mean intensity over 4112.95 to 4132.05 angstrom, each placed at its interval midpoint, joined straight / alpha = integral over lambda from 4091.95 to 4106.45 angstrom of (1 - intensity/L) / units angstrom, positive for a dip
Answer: 0.8 angstrom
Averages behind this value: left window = 1.97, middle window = 2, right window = 2.25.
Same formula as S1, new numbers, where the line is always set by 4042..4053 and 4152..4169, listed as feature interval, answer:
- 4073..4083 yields 0.62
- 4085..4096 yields 1.18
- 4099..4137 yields -1.83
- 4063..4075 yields 0.70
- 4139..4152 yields -0.77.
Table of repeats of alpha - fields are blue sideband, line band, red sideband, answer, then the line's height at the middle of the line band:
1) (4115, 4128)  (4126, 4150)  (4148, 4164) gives -1.53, 2.14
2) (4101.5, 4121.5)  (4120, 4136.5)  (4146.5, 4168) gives -2.21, 2.06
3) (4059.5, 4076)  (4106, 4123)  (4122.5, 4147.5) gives 0.43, 2.22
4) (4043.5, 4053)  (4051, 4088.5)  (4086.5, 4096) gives 4.30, 2.15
